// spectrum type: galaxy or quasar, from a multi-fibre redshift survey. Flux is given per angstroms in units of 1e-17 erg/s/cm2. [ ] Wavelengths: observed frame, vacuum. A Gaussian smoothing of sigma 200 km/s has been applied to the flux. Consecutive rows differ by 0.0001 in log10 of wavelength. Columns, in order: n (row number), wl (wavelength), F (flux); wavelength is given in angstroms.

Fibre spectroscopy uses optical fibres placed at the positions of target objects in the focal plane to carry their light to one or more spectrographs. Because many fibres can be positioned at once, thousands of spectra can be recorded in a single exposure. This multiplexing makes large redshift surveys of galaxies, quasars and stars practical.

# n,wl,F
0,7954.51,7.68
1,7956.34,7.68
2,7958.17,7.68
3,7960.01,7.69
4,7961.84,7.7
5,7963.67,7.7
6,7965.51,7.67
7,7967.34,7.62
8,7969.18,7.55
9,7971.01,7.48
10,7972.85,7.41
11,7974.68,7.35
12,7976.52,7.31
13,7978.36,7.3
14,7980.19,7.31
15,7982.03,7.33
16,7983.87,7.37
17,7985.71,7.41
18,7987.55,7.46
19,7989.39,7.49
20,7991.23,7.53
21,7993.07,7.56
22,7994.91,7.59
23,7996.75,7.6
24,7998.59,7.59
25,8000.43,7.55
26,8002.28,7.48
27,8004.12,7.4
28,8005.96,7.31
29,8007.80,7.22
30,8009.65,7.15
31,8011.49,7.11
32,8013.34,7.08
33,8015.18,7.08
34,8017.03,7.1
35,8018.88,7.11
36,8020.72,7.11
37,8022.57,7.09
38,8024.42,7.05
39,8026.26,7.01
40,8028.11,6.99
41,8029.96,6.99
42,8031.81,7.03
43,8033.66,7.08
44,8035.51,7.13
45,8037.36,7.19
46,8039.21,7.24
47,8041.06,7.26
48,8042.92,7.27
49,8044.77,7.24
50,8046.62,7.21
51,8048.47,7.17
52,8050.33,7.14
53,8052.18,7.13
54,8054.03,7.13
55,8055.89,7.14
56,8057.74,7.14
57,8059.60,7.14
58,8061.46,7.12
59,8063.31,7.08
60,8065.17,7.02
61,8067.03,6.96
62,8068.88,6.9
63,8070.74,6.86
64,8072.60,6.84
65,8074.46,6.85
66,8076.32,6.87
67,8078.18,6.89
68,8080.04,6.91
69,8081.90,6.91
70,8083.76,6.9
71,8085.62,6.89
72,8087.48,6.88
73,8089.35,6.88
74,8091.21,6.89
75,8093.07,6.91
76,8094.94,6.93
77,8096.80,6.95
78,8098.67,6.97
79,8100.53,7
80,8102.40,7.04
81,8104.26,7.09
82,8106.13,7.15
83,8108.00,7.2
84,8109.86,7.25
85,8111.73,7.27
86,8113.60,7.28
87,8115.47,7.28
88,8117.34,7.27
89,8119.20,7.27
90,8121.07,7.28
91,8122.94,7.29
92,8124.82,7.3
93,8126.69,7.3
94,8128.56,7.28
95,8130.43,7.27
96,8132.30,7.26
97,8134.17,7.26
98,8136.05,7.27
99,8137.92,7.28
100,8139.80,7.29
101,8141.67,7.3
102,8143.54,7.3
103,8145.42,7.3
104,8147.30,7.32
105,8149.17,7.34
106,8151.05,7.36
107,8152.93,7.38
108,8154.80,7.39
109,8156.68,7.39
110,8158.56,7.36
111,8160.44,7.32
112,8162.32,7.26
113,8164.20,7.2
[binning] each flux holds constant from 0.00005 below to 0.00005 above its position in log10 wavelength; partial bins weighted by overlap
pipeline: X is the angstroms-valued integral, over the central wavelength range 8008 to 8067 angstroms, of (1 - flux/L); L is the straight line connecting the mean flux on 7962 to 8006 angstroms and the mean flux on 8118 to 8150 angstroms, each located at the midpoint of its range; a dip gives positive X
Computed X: 2.3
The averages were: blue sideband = 7.48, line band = 7.12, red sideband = 7.29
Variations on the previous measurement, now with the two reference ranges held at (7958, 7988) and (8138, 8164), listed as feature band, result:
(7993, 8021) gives 0.5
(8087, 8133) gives 1.4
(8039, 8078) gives 1.8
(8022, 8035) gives 0.7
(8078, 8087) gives 0.6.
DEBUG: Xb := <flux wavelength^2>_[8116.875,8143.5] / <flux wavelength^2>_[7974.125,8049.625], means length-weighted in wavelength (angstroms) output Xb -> 1.0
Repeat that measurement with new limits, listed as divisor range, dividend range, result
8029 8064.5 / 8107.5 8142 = 1.04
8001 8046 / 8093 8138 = 1.03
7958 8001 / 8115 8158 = 1.01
